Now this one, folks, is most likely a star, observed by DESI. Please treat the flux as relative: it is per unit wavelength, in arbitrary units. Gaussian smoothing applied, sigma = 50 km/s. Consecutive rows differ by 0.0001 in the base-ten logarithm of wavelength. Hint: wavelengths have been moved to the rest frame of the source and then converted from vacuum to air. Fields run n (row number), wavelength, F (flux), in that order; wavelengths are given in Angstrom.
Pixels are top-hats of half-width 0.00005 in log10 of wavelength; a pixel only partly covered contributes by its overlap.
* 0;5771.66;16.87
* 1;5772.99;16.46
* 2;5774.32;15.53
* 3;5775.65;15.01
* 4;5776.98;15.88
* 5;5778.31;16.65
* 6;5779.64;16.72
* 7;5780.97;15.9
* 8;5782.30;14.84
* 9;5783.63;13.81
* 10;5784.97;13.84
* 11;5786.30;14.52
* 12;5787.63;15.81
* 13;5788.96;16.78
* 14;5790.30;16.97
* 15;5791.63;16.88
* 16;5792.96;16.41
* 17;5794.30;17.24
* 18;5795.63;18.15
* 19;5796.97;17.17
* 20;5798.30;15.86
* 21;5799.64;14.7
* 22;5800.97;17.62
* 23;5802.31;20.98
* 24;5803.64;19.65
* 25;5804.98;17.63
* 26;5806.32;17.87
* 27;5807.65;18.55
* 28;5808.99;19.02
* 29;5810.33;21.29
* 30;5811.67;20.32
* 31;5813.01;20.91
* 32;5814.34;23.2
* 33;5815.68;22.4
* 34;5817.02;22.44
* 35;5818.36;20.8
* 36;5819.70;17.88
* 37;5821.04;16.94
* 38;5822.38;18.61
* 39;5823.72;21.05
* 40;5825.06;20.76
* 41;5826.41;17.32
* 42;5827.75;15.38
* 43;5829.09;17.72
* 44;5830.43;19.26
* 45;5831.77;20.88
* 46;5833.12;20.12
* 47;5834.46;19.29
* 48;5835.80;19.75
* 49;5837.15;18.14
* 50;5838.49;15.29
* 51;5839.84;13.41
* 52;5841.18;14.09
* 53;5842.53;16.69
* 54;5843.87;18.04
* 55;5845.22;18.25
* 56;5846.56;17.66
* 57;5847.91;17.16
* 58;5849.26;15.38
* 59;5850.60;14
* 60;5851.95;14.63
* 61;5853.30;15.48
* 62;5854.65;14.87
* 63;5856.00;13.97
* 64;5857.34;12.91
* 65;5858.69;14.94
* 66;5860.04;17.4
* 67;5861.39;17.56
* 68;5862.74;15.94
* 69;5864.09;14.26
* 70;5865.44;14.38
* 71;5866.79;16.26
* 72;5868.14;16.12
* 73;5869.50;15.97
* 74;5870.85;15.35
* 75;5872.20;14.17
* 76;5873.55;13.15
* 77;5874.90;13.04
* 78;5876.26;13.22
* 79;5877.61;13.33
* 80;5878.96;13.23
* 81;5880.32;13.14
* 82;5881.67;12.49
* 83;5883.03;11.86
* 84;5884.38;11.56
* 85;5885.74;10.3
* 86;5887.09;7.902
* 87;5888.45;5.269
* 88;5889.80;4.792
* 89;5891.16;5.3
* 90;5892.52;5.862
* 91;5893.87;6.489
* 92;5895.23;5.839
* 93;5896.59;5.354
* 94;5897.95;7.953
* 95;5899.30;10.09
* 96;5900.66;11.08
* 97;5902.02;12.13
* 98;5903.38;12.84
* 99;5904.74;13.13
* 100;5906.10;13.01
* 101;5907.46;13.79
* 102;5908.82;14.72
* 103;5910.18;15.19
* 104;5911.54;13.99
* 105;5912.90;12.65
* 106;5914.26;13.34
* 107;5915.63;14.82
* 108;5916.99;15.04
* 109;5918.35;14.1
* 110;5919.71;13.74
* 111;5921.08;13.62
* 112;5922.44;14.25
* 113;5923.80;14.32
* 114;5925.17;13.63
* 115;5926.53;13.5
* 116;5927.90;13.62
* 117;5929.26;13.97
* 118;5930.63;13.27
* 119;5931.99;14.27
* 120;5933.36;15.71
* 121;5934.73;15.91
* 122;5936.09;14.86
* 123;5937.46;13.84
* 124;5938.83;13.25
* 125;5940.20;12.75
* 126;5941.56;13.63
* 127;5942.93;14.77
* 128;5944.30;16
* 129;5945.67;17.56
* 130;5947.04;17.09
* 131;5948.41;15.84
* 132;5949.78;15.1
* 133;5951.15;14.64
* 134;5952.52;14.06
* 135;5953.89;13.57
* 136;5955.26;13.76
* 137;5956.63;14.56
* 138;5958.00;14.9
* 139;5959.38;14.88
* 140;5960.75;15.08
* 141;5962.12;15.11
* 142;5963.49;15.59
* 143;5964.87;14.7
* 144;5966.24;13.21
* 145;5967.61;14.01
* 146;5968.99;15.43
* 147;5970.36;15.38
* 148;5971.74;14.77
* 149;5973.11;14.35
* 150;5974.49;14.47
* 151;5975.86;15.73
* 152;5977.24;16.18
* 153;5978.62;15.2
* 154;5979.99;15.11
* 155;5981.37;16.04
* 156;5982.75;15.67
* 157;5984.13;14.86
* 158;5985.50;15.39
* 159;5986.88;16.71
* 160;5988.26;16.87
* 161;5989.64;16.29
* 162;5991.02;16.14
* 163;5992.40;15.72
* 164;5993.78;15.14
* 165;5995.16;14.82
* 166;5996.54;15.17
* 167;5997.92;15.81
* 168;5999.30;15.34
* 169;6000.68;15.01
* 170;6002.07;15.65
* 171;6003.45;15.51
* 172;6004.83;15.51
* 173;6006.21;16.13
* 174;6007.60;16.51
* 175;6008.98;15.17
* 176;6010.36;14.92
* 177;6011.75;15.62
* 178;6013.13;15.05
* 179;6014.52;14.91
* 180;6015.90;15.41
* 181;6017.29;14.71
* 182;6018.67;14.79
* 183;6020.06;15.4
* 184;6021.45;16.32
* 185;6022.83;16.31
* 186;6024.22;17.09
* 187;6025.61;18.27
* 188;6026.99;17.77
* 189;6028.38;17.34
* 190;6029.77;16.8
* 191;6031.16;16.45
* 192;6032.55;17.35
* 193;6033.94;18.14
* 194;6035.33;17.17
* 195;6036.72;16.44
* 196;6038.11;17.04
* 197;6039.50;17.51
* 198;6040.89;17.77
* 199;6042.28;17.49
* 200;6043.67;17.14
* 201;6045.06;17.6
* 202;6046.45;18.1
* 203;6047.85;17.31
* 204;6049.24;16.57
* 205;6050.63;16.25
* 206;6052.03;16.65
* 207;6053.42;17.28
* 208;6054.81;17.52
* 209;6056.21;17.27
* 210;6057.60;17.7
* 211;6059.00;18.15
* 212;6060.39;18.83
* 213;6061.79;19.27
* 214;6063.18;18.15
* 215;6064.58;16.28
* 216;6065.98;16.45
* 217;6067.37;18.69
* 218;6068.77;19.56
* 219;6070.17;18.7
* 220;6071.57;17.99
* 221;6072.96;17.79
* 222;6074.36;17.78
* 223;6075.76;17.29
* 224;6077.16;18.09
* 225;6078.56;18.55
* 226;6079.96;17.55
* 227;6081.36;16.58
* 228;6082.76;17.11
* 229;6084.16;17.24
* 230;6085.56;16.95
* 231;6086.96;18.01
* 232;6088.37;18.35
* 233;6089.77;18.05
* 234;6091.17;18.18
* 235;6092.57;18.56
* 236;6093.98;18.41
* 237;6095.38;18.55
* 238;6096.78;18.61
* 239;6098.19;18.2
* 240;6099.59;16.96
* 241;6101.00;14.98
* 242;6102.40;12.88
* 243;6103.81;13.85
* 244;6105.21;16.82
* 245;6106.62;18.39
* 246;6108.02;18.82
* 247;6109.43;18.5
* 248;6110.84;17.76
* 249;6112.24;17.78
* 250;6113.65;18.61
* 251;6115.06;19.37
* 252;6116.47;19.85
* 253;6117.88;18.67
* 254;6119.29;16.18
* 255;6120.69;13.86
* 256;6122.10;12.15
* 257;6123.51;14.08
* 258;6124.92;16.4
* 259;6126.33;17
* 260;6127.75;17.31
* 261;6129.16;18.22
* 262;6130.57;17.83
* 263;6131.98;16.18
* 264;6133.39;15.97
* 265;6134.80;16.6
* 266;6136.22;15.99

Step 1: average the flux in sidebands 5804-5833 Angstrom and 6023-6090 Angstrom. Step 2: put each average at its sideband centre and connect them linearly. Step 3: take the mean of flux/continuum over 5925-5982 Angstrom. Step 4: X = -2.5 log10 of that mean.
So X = 0.240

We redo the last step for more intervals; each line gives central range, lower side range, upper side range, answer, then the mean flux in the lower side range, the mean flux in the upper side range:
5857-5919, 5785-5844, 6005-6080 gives 0.41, 18.2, 17.1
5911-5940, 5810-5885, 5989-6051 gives 0.17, 16.6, 16.3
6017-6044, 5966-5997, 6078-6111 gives -0.04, 15.4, 17.4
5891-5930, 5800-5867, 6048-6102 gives 0.42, 17.8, 17.7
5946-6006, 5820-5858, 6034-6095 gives 0.15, 17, 17.7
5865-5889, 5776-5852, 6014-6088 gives 0.34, 17.7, 17.3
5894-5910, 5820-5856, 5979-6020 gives 0.45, 17.3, 15.5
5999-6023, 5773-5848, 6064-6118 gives 0.15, 17.8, 17.7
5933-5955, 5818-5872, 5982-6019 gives 0.08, 16.8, 15.5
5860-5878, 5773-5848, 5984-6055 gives 0.16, 17.8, 16.3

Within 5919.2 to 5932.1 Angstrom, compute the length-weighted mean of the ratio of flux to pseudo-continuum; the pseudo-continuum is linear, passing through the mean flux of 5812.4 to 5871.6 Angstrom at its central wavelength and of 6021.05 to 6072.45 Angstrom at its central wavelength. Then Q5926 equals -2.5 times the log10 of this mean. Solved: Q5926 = 0.25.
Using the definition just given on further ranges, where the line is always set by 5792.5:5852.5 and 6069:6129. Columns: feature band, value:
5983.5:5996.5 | 0.13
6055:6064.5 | -0.04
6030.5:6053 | 0.02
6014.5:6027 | 0.10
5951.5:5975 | 0.21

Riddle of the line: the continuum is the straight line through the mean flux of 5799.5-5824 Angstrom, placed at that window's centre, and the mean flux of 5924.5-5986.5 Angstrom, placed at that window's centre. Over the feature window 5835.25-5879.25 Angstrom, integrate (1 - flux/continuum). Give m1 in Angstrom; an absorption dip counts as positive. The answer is 6.6 Angstrom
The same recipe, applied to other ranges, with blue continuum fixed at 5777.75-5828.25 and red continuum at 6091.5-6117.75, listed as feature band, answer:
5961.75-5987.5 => 3.8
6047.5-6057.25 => 0.4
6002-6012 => 1.2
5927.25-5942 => 3.1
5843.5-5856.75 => 1.5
